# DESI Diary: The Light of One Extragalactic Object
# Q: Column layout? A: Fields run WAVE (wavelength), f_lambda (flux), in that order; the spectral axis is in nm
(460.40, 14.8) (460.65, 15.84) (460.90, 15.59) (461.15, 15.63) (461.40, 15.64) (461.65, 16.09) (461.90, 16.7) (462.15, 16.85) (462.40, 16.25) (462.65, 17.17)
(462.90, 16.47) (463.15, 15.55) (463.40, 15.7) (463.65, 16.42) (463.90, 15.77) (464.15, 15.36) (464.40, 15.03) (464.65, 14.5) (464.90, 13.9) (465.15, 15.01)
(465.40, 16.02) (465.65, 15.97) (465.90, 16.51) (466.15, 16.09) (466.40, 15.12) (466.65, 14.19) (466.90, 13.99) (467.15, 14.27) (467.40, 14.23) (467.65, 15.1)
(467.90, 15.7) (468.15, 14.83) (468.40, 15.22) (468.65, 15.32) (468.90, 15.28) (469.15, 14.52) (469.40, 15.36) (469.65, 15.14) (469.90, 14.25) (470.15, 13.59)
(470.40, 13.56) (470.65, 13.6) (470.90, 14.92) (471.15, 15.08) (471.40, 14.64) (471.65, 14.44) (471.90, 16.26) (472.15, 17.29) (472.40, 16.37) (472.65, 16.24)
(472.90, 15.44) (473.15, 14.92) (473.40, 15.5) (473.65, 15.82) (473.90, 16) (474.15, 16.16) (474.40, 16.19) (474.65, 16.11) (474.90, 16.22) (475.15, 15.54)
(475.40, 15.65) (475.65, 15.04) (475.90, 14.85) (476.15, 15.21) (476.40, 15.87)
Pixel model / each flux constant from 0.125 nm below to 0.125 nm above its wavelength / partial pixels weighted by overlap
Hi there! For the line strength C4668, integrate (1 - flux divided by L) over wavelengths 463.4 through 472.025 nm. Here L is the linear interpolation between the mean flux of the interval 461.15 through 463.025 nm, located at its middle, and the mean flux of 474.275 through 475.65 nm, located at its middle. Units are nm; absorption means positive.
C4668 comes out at 0.63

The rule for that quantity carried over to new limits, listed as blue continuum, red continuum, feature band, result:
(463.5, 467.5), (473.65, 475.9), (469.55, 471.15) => 0.13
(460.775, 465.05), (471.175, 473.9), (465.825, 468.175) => 0.11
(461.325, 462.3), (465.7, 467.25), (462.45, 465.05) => 0.04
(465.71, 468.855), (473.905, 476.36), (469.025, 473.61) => 0.09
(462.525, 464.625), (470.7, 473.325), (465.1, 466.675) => 0.01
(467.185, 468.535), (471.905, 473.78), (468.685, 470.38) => 0.07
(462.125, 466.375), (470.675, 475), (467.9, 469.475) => 0.06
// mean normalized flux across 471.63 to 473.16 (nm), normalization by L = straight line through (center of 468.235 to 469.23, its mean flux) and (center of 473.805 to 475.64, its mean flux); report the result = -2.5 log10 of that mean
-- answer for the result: -0.03 mag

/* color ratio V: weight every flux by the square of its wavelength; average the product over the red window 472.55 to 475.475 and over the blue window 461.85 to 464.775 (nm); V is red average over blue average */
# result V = 1.0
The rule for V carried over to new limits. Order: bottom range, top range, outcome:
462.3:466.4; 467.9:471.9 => 0.96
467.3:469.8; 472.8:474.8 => 1.07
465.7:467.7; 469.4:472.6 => 1.02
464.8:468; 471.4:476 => 1.08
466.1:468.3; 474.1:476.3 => 1.09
